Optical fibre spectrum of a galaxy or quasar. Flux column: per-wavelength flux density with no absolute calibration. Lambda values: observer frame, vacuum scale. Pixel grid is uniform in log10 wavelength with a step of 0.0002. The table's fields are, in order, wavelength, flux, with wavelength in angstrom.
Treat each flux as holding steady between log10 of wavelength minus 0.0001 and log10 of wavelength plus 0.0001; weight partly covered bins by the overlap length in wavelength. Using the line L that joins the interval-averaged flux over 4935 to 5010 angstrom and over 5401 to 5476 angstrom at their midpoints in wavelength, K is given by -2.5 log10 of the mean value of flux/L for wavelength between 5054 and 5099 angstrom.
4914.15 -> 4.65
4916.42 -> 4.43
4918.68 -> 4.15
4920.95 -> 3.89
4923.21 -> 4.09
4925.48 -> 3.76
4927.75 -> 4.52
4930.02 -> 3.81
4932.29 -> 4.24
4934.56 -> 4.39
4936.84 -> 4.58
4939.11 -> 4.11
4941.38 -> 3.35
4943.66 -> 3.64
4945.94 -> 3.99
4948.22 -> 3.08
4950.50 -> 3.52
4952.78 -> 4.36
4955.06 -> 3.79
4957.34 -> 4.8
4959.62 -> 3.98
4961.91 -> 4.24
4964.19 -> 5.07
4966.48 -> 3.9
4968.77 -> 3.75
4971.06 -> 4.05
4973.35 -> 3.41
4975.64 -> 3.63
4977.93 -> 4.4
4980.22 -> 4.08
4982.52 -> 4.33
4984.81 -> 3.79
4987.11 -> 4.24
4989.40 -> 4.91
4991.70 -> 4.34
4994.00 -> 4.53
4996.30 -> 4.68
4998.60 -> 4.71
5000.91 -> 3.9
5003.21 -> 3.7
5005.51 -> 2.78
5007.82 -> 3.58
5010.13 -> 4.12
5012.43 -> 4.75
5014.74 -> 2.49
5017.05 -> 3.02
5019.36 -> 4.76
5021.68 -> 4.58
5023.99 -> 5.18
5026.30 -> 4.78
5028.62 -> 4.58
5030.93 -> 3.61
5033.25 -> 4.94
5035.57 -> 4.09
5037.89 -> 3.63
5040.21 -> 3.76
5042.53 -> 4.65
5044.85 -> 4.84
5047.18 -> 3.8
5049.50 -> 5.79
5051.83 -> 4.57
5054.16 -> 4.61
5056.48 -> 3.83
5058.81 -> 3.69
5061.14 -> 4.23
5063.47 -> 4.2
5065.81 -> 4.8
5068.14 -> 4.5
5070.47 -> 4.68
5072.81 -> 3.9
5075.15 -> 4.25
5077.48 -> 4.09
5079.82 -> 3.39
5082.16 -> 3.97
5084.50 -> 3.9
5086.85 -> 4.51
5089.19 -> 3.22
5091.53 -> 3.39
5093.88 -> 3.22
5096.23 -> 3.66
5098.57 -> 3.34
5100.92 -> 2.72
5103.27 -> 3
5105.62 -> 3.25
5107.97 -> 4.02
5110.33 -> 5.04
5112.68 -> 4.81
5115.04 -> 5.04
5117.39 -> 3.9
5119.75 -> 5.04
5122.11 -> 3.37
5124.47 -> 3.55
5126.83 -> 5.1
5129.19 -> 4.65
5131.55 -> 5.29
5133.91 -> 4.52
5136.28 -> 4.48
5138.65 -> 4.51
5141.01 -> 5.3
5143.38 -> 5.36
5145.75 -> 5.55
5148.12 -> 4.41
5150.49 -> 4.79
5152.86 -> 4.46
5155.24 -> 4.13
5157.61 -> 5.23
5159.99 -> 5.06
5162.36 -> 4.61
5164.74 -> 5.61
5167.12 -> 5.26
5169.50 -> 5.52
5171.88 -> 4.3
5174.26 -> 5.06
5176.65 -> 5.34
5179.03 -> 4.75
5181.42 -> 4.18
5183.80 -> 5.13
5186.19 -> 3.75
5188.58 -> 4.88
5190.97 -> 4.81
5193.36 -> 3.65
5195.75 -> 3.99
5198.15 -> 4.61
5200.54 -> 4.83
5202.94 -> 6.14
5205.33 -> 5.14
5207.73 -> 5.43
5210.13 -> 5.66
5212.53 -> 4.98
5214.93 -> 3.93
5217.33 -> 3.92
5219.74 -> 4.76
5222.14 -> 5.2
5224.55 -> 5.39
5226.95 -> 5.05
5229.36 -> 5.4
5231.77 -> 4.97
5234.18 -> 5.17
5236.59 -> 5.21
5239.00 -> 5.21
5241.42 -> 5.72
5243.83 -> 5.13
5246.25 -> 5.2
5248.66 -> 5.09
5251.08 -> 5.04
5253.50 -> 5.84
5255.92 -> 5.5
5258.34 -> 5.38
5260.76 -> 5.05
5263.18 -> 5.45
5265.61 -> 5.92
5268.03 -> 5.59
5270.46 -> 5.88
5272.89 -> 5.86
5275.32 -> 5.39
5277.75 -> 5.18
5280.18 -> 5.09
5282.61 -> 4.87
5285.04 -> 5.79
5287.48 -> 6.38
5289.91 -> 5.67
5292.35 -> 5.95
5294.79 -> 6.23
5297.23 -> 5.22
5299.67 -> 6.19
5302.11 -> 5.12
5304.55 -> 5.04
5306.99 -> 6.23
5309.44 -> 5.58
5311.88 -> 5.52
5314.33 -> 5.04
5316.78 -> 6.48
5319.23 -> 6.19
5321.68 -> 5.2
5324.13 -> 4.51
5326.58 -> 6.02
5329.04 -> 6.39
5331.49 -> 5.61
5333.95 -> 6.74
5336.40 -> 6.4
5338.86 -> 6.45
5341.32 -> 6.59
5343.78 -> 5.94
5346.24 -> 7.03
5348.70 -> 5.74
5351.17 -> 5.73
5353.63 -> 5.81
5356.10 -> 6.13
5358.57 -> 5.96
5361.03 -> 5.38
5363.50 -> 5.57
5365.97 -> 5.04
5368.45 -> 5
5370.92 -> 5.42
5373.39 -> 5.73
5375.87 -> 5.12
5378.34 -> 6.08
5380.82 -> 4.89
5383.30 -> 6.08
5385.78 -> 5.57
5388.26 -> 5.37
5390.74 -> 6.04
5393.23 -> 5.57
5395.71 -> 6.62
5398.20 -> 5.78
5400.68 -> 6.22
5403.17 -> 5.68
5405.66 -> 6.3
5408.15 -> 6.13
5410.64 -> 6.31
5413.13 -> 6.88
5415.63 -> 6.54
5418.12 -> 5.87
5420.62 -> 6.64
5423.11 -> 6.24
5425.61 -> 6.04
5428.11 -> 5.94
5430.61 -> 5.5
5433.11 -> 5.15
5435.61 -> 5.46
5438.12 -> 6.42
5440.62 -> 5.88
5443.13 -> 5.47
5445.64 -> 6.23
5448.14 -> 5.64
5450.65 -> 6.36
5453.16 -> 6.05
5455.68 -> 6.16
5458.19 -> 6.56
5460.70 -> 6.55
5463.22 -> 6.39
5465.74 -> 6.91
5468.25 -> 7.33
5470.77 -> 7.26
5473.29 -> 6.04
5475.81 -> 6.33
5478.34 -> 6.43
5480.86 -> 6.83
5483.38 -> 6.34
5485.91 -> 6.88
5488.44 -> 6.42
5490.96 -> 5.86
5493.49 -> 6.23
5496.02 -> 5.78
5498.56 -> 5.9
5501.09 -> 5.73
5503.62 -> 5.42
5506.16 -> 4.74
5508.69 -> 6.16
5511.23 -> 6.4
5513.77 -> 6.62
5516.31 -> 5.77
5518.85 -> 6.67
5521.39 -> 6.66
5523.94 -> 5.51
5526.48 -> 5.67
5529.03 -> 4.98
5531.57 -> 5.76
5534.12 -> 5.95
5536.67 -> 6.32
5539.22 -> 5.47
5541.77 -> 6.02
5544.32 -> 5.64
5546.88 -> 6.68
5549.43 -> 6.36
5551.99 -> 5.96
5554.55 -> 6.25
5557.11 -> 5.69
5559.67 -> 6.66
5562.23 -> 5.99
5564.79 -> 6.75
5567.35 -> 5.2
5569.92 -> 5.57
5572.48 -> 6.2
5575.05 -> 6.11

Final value 0.14 mag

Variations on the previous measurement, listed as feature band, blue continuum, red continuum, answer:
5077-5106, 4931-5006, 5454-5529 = 0.29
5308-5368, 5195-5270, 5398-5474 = -0.03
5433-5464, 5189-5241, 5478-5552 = -0.05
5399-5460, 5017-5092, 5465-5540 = -0.04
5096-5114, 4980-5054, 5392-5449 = 0.23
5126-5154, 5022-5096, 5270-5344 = -0.03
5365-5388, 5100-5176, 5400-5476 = 0.08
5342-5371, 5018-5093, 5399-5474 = 0.01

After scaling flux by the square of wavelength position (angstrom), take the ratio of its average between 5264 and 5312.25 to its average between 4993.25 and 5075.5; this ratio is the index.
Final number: 1.47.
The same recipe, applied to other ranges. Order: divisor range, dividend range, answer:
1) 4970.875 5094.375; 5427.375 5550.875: 1.75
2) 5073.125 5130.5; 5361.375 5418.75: 1.65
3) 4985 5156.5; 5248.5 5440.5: 1.52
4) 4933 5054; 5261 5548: 1.68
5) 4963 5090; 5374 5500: 1.72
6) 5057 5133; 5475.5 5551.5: 1.75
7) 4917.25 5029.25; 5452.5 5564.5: 1.85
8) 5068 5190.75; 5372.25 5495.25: 1.56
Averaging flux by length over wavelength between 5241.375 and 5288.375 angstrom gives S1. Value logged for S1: 5.46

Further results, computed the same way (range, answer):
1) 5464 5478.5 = 6.73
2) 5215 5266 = 5.18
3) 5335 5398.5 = 5.81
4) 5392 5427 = 6.2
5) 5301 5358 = 5.89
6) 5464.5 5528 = 6.23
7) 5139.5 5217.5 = 4.85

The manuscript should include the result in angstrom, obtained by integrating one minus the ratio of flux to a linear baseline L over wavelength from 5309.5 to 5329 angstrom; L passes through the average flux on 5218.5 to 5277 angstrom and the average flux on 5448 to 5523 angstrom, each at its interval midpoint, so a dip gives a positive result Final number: 0.0 angstrom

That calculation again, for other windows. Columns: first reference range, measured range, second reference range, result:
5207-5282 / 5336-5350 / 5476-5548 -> -2.08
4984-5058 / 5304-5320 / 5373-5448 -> -0.71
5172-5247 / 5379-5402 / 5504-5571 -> -1.27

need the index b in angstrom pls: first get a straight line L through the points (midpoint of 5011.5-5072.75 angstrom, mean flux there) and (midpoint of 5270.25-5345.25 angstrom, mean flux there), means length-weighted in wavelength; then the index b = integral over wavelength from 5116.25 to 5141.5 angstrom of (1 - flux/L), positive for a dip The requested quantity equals 1.54 angstrom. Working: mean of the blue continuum 4.31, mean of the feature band 4.5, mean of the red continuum 5.77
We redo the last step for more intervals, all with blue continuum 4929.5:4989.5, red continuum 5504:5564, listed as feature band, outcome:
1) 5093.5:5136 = 4.3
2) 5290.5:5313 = -2.0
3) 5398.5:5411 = -1.2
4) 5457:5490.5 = -4.8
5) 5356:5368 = -0.3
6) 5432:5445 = -0.1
